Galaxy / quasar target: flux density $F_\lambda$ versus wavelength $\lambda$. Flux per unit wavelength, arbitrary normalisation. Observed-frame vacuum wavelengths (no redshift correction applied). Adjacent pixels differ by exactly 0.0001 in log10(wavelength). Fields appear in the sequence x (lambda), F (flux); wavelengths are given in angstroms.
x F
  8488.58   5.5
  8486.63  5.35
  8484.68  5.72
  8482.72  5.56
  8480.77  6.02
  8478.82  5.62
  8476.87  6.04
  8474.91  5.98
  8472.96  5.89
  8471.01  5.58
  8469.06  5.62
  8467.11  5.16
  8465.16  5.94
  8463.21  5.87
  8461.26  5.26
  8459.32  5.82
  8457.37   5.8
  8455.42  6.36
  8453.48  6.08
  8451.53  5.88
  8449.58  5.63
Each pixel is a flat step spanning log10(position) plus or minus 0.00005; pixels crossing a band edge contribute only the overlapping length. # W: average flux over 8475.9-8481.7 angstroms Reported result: 5.9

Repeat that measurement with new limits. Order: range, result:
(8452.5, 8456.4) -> 6.22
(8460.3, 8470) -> 5.57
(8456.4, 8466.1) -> 5.74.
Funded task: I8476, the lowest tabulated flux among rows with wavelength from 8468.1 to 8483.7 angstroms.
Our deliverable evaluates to 5.56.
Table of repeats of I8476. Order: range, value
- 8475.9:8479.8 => 5.62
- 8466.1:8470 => 5.16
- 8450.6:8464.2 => 5.26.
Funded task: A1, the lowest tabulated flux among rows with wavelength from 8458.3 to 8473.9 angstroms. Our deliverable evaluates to 5.16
